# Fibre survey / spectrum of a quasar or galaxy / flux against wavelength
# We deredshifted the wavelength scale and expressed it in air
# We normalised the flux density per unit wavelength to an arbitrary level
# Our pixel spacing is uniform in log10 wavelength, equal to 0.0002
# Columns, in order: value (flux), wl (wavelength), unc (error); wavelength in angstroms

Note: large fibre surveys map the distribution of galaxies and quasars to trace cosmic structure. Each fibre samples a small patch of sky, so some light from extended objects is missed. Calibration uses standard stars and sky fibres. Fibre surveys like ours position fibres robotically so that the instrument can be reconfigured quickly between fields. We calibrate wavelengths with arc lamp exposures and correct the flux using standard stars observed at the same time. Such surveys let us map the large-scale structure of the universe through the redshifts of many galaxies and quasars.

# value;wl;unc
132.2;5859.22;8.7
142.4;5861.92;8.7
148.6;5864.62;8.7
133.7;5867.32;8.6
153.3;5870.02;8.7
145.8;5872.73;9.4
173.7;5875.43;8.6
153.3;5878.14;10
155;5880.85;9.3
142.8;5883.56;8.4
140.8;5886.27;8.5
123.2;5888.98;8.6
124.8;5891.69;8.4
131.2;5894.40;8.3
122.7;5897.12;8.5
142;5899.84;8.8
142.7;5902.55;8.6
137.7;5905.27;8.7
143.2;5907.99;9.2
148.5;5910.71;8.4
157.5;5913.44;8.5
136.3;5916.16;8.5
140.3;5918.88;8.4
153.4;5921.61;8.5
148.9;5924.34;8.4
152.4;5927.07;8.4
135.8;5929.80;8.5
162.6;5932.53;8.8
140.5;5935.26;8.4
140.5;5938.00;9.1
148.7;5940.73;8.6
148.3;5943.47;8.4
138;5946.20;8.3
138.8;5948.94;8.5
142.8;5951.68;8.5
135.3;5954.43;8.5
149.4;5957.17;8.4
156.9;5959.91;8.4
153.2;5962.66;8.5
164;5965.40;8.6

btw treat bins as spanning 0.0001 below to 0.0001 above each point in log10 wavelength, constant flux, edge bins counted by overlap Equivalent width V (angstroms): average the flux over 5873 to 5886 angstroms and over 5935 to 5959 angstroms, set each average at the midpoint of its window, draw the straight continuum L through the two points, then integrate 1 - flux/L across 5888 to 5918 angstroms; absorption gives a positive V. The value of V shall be 2.5 angstroms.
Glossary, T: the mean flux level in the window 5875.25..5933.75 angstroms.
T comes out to 143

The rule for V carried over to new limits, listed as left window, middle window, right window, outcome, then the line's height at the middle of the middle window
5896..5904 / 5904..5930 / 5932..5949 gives -1.10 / 140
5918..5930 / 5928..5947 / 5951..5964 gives 0.28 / 147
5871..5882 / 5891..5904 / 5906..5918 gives 1.48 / 150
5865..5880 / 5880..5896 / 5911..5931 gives 1.56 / 150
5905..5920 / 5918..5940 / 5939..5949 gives -0.42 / 144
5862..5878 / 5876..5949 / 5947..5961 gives 2.10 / 147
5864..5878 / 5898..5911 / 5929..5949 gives 0.57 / 148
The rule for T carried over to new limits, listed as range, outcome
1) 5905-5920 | 144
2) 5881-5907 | 135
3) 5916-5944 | 147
